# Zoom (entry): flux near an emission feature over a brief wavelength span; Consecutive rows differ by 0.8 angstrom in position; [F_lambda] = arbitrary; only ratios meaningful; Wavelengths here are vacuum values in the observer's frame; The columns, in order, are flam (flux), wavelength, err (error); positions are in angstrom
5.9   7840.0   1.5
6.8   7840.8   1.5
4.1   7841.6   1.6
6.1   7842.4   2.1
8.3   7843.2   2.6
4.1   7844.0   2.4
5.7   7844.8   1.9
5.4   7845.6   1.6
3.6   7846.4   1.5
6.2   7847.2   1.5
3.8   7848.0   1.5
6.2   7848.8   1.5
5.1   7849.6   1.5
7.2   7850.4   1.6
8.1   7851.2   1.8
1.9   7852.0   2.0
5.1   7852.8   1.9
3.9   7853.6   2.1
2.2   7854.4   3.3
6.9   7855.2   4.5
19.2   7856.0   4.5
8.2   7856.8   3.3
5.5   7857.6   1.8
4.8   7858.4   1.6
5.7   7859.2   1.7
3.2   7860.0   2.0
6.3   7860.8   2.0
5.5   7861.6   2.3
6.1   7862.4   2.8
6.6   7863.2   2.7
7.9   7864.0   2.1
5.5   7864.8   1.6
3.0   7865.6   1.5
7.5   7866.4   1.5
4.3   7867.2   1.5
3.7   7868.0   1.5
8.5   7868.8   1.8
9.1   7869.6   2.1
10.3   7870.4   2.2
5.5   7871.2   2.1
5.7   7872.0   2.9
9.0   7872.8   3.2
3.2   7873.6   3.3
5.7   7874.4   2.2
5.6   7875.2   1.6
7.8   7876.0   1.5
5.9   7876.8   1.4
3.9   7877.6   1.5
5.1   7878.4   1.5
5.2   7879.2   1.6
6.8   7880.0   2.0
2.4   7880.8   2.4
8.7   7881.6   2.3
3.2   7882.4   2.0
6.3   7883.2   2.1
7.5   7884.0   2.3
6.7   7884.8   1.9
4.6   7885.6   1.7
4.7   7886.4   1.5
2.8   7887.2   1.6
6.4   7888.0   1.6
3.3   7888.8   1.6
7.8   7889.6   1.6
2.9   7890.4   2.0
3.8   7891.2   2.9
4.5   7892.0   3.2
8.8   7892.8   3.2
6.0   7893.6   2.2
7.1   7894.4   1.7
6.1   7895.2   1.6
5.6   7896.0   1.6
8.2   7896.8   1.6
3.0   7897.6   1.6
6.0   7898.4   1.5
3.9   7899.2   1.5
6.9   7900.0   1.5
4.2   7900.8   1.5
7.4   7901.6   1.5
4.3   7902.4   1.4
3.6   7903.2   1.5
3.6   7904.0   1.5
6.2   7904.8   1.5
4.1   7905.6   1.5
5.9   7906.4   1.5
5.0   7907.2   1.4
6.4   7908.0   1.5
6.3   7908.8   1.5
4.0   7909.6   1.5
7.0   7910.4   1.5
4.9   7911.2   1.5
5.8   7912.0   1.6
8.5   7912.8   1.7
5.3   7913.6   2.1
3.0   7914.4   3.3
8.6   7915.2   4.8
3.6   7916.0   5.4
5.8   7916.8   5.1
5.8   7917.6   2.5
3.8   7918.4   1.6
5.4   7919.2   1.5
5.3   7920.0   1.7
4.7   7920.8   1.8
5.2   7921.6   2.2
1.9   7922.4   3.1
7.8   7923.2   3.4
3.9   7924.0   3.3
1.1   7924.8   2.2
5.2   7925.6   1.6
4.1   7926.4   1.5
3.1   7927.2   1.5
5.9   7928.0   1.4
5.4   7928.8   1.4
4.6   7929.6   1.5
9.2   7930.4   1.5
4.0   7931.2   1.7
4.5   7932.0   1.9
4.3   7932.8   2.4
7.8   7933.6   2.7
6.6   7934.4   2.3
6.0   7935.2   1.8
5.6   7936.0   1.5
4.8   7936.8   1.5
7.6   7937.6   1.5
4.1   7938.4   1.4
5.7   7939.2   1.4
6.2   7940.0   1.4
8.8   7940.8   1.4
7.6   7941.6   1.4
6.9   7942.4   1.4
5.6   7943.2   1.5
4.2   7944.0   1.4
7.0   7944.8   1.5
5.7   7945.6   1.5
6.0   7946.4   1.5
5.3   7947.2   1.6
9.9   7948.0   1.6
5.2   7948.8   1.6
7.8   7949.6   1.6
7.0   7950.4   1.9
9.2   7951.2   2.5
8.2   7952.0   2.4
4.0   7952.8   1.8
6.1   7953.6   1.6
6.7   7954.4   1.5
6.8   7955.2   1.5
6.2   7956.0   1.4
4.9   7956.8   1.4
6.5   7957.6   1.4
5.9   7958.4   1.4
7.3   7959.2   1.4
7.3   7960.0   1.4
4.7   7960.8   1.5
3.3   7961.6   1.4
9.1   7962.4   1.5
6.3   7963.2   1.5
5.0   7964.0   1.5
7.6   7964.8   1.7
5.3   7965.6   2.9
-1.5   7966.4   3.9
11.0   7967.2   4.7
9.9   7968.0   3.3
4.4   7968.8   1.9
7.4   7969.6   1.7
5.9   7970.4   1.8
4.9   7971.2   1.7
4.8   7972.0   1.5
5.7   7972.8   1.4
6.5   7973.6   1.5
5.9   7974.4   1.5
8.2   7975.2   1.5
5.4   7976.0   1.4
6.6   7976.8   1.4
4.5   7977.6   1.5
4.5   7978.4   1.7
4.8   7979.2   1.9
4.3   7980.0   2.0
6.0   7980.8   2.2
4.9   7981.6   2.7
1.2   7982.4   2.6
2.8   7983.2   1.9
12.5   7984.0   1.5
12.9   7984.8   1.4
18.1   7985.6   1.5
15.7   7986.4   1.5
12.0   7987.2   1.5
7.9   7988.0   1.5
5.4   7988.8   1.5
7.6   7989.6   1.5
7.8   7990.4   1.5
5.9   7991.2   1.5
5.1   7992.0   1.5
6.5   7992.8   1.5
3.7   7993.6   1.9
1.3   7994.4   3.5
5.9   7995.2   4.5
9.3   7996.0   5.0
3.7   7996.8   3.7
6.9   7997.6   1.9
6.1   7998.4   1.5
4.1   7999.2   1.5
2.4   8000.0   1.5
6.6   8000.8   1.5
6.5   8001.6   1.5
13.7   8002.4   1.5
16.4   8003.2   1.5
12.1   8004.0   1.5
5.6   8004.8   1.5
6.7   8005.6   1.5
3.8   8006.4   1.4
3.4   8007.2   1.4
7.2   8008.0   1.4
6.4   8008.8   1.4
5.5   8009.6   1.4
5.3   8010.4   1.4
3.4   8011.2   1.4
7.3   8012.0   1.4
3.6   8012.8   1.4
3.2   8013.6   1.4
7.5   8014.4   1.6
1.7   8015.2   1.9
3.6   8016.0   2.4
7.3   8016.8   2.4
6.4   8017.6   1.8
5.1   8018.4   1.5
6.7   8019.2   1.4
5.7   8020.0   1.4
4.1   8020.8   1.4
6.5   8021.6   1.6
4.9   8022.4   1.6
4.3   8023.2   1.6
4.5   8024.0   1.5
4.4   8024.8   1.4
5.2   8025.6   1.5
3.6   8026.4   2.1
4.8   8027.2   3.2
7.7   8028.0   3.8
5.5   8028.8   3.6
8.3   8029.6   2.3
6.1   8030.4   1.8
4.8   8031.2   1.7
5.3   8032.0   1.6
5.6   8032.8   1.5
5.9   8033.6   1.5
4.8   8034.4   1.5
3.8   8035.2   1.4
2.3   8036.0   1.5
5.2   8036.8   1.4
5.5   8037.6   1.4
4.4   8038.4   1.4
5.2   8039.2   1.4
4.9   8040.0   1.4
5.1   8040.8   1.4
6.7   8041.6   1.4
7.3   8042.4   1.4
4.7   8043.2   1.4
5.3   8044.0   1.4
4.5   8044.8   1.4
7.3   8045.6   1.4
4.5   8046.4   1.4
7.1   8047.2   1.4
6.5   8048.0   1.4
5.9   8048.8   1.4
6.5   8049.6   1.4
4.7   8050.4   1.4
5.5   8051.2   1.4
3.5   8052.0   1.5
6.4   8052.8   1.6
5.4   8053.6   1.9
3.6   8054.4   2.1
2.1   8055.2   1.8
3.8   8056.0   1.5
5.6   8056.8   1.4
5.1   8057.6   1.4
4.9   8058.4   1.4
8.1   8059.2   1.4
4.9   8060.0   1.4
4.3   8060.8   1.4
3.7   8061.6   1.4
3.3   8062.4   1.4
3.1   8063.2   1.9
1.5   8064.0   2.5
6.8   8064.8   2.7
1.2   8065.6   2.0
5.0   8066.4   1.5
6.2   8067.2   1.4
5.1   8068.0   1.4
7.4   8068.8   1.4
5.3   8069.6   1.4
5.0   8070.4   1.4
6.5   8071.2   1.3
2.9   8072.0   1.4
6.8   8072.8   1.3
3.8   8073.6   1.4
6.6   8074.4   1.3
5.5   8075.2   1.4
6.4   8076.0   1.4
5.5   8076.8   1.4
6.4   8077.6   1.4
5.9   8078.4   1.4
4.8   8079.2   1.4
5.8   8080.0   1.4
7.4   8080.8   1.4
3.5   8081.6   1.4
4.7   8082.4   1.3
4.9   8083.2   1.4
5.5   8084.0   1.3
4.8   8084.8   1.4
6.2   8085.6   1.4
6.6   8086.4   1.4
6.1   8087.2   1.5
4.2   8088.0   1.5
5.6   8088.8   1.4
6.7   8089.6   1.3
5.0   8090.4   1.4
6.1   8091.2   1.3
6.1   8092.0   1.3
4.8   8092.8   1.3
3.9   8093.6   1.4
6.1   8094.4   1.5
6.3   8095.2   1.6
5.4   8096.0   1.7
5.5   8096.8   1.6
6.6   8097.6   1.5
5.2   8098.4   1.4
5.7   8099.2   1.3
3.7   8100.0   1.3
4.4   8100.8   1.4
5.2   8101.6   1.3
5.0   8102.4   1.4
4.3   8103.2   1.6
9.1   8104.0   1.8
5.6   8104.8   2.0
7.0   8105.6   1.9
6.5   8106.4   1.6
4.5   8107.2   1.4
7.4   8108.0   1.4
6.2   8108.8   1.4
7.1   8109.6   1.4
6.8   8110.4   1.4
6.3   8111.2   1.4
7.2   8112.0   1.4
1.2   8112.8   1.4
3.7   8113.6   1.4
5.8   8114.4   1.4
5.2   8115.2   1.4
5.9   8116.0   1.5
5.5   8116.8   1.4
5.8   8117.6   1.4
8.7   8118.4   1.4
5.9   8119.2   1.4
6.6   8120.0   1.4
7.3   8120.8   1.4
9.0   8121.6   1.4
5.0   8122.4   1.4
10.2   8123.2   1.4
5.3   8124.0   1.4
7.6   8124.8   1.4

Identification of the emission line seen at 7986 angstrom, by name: [S II] 6716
